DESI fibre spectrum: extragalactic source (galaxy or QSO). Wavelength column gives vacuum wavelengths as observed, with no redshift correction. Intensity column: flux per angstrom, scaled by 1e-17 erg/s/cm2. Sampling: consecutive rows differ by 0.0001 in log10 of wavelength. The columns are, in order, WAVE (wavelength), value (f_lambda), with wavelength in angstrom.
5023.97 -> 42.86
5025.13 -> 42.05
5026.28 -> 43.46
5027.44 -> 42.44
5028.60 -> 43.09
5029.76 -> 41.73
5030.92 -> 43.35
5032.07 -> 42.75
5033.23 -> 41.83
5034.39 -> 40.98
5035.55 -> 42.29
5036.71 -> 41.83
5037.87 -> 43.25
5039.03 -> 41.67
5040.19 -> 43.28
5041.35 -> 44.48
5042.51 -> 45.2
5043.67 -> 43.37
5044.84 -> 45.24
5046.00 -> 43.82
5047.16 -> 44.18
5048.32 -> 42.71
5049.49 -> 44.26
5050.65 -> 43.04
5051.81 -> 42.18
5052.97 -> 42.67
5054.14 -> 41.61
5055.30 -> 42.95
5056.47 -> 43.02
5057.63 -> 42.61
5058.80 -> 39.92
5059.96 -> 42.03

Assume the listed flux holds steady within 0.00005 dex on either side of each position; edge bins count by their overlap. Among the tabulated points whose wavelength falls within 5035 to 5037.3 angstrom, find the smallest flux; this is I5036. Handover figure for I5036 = 41.83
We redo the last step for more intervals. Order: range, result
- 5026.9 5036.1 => 40.98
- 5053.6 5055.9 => 41.61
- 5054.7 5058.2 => 42.61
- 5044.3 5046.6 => 43.82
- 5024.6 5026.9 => 42.05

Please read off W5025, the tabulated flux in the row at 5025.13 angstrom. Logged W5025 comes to 42.05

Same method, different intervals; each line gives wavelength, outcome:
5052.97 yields 42.67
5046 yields 43.82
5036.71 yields 41.83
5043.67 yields 43.37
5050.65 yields 43.04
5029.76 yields 41.73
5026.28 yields 43.46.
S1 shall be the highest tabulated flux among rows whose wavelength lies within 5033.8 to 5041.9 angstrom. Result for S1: 44.48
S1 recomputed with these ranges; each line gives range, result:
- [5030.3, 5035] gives 43.35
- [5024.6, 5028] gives 43.46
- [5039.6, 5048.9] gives 45.24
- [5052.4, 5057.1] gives 43.02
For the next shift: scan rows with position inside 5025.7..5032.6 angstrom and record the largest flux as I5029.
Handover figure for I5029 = 43.46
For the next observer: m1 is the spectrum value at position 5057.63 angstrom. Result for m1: 42.61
